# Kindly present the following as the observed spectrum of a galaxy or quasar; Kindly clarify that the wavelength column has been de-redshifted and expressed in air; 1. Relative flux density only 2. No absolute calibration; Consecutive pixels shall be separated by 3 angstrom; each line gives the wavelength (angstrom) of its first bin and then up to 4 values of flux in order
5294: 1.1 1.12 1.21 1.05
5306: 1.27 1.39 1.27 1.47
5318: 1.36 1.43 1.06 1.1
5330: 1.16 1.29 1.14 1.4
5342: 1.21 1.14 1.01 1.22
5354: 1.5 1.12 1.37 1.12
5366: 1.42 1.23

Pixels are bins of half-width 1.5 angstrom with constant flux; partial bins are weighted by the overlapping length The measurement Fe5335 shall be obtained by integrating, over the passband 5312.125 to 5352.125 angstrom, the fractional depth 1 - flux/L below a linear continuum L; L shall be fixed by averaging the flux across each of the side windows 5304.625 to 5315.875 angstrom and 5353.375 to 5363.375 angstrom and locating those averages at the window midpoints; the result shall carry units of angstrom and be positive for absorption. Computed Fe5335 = 2.5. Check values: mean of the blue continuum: 1.34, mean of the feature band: 1.23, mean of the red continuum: 1.28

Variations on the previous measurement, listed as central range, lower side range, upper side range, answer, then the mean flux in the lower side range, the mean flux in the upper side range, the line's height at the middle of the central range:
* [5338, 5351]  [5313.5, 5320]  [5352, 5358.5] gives 1.5 angstrom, 1.42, 1.3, 1.33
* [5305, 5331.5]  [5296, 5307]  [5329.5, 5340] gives -1.7 angstrom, 1.16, 1.25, 1.2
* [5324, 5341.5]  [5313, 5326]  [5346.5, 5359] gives 1.0 angstrom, 1.32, 1.22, 1.28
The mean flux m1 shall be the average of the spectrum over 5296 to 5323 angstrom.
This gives 1.28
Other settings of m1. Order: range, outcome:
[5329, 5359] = 1.22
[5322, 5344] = 1.2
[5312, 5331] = 1.27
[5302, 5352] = 1.24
